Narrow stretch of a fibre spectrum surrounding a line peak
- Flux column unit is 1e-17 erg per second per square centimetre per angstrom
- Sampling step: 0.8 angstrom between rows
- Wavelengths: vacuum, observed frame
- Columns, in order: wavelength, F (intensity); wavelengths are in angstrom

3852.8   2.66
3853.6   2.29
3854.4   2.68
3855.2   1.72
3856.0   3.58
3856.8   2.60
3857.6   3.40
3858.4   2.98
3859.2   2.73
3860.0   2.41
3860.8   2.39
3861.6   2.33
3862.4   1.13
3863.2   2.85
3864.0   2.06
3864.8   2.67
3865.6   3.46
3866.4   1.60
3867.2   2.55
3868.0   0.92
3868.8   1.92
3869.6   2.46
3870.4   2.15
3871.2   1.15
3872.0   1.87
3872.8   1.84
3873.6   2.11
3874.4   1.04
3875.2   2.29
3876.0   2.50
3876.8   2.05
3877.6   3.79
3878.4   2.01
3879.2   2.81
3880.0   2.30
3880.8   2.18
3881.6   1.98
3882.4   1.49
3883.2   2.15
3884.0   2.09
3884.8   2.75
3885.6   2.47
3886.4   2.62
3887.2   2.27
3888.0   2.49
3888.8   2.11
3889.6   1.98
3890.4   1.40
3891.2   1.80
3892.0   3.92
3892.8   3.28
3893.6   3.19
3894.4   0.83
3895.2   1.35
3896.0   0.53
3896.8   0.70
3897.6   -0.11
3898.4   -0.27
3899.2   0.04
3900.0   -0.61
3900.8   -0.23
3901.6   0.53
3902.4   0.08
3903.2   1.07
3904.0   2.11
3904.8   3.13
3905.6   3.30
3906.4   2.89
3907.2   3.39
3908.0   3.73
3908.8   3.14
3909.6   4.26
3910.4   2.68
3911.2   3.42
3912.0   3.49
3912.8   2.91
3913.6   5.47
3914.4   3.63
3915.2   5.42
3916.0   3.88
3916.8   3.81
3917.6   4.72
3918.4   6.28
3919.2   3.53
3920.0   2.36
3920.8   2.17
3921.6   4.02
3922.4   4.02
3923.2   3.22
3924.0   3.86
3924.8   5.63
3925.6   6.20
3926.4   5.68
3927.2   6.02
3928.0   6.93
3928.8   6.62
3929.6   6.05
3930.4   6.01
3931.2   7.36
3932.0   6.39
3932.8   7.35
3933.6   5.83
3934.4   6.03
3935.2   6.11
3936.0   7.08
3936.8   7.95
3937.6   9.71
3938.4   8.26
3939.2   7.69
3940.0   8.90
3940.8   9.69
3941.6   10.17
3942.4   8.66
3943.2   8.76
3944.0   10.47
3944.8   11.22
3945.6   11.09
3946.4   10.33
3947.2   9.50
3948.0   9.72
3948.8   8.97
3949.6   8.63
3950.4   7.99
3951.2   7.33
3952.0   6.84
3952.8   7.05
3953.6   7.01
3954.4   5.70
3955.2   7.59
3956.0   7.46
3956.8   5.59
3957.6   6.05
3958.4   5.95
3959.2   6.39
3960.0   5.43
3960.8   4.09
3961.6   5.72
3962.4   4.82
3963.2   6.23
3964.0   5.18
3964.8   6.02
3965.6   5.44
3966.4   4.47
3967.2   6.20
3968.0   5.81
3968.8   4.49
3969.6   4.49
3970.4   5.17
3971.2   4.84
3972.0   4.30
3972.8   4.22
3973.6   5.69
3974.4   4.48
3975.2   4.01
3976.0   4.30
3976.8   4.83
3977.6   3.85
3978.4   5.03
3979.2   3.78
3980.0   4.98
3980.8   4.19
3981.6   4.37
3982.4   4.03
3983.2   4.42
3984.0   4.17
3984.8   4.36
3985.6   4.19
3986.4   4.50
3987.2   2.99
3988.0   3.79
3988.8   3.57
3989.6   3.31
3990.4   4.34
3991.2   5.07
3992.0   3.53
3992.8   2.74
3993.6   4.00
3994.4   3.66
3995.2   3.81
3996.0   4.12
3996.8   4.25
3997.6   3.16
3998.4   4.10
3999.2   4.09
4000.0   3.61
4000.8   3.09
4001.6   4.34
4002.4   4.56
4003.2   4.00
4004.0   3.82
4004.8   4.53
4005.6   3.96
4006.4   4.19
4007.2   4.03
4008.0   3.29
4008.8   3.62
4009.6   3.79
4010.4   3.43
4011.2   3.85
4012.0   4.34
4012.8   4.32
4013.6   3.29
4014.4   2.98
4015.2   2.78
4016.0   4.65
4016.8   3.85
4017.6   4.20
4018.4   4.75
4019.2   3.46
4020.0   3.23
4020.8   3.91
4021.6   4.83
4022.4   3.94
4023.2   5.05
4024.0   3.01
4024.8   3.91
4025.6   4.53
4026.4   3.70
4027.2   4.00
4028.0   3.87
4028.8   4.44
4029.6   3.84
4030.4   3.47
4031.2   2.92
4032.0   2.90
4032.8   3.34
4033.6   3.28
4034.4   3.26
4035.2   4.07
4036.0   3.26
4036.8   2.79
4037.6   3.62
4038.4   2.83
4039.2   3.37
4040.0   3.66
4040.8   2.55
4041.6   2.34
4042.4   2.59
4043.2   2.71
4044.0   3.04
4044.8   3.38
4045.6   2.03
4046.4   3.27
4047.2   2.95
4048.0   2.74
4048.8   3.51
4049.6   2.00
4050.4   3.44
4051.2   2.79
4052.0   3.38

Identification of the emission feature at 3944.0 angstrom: Ly-alpha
